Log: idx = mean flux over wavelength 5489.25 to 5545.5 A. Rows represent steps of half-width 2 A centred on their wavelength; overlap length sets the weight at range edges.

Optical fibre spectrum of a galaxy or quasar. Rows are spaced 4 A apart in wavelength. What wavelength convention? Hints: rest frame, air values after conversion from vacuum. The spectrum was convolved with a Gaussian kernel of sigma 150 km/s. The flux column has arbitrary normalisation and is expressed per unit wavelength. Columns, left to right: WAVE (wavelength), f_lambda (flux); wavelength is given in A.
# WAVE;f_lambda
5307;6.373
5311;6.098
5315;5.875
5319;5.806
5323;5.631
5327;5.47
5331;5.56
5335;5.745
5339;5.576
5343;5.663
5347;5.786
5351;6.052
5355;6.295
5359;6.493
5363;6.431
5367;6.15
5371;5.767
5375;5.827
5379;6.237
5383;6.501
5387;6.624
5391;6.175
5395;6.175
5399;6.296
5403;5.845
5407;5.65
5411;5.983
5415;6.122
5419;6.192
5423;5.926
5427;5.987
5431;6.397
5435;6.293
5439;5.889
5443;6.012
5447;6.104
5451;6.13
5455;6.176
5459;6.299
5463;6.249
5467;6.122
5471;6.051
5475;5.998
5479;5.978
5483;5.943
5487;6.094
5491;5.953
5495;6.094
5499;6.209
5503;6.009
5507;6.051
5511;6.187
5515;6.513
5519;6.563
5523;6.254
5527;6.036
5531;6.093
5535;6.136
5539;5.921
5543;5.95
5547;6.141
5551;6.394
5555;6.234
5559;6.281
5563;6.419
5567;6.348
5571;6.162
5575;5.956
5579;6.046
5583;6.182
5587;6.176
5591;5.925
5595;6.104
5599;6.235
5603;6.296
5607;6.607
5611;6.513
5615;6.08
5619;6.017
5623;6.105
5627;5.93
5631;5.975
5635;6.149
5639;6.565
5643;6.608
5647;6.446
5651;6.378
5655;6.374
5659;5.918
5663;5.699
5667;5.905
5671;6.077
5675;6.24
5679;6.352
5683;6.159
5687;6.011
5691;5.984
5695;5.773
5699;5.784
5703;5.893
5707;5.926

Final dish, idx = 6.14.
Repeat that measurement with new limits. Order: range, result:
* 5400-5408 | 5.83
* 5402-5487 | 6.07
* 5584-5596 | 6.07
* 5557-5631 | 6.18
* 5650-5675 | 6.06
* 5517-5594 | 6.17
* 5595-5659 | 6.27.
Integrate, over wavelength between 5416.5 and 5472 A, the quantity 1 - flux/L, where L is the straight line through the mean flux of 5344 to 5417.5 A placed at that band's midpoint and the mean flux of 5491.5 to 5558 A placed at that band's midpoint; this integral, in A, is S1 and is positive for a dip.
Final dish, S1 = 0.1 A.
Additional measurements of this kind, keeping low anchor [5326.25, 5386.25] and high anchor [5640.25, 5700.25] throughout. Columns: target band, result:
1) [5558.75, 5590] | -0.5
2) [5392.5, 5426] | 0.0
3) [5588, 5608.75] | -0.4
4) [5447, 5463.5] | -0.4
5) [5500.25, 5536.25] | -0.9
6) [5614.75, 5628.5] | 0.2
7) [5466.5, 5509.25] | 0.0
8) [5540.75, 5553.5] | -0.2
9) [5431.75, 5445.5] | -0.2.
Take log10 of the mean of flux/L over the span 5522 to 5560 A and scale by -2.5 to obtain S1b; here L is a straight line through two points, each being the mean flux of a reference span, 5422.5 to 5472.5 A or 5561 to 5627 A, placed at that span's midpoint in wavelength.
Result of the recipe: 0.01 mag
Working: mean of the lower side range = 6.13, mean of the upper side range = 6.19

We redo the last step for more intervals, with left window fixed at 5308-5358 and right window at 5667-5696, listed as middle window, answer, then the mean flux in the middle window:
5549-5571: -0.06 mag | 6.32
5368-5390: -0.06 mag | 6.19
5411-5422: -0.04 mag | 6.1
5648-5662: -0.02 mag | 6.2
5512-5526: -0.08 mag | 6.4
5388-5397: -0.06 mag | 6.22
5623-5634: 0.01 mag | 6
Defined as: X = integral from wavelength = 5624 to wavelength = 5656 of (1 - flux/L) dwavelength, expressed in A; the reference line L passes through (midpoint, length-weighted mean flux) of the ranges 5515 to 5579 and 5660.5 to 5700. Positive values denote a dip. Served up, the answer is -1.2 A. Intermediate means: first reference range 6.2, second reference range 6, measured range 6.29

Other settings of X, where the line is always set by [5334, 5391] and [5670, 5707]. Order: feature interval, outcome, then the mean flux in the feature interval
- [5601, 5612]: -0.8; 6.47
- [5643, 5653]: -0.7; 6.45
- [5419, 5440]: -0.1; 6.12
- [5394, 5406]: 0.0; 6.06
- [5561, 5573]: -0.5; 6.31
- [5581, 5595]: -0.1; 6.1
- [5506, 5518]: -0.5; 6.29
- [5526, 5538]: 0.0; 6.08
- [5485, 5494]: 0.0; 6.03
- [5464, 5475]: 0.0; 6.09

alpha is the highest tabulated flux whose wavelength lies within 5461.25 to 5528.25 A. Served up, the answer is 6.563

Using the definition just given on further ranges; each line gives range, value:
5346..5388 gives 6.624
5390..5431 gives 6.397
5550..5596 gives 6.419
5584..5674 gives 6.608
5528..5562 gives 6.394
